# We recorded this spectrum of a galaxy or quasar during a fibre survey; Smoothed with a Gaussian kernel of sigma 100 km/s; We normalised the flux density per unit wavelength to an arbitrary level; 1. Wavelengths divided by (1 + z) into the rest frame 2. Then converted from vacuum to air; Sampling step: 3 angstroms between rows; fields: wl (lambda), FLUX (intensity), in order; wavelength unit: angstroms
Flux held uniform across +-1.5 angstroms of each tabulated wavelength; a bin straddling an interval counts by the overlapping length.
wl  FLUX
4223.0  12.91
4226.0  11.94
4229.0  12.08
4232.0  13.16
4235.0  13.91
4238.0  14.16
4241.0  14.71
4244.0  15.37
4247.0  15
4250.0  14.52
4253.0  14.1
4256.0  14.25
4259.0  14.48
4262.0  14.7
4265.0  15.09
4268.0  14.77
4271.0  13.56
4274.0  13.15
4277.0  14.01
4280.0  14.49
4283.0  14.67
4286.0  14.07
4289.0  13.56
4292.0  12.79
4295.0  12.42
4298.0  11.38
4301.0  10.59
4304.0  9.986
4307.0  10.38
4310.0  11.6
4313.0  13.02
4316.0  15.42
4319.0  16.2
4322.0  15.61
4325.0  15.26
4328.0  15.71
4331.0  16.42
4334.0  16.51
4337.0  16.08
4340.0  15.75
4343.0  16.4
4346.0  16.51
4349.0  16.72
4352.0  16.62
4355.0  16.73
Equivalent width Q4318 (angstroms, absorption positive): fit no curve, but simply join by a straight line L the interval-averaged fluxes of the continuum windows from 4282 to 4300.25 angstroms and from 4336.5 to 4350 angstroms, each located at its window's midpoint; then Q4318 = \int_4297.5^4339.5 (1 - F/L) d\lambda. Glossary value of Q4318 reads 2.4 angstroms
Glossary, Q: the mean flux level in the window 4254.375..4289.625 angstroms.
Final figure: 14.2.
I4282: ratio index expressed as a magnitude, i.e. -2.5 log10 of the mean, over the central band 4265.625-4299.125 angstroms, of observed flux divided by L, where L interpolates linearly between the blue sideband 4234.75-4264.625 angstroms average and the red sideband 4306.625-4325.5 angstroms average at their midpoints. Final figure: 0.06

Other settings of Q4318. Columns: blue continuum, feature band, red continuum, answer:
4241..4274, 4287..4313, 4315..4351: 6.19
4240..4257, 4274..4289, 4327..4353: 1.12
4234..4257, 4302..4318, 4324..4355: 3.61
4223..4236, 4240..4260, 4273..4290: -2.10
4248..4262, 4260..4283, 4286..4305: -1.48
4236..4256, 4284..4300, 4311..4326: 2.16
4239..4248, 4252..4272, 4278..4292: 0.15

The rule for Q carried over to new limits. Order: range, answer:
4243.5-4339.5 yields 14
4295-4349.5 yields 14.3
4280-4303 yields 12.8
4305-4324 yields 13.6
